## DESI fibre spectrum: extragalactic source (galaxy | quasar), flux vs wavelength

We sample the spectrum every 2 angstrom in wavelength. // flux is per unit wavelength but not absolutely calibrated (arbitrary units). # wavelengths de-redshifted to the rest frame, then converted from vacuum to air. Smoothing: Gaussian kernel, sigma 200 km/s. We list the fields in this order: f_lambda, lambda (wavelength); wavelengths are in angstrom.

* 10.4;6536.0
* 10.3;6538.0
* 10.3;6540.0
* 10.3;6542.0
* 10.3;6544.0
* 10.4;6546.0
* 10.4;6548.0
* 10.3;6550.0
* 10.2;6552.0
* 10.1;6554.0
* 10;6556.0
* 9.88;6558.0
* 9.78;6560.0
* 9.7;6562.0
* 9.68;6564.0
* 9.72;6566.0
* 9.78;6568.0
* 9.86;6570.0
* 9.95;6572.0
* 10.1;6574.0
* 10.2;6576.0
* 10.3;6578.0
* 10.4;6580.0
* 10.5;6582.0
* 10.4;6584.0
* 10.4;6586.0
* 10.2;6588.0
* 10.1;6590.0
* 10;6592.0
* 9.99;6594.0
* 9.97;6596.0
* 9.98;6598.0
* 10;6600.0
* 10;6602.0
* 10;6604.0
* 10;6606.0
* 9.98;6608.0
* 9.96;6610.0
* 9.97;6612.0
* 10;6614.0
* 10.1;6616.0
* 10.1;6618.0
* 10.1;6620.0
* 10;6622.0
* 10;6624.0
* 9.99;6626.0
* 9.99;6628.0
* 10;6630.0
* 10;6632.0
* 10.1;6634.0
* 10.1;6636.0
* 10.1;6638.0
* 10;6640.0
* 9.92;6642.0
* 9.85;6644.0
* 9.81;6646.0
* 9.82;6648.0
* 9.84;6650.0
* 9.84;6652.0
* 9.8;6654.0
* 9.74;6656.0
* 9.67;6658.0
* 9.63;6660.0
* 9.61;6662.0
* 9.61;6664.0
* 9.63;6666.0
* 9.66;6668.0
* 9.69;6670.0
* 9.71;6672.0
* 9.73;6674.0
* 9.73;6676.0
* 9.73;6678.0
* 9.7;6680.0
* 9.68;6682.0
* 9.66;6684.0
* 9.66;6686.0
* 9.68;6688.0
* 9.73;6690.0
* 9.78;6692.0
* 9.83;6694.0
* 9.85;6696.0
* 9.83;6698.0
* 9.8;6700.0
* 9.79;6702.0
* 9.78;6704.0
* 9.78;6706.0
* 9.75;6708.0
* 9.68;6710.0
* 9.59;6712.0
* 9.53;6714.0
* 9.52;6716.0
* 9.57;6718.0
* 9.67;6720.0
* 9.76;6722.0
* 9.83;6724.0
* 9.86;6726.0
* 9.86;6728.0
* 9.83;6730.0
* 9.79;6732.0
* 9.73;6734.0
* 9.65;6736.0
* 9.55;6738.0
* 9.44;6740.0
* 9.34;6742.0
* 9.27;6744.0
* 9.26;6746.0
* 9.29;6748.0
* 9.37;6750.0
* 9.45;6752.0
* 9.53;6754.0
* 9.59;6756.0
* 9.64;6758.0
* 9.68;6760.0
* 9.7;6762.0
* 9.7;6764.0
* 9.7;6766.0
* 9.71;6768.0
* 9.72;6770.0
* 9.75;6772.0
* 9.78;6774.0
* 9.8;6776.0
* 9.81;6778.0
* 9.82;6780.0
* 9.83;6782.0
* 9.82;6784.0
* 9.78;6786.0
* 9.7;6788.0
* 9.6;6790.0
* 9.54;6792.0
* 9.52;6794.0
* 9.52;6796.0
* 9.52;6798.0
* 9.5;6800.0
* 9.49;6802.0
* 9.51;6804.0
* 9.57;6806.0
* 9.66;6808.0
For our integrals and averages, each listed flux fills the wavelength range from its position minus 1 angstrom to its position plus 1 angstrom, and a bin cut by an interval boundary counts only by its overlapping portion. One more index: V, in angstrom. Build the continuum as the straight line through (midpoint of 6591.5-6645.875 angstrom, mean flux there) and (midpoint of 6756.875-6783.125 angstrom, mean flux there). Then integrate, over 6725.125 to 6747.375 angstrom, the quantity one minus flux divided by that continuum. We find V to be 0.5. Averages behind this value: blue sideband 10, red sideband 9.74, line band 9.59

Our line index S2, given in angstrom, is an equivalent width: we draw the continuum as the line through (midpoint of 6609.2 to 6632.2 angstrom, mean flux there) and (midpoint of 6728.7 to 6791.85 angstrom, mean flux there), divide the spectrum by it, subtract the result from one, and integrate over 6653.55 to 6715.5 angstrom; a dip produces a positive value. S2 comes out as 0.8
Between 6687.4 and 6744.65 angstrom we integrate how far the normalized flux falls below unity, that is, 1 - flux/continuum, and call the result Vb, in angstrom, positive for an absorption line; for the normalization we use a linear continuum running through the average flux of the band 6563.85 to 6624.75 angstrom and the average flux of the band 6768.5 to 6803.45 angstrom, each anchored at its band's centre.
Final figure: 0.71 angstrom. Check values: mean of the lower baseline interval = 10.1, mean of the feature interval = 9.69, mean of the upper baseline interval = 9.67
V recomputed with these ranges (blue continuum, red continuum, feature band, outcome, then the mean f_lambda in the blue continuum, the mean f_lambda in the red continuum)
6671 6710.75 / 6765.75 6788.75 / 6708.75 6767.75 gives 0.95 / 9.74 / 9.77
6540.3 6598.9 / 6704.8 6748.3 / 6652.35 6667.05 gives 0.22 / 10.1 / 9.62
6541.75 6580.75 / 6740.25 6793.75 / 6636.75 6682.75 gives 0.40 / 10.1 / 9.62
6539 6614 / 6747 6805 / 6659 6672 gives 0.31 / 10.1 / 9.63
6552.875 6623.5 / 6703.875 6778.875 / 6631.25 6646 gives -0.14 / 10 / 9.64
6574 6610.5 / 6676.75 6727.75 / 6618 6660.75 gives 0.14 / 10.1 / 9.72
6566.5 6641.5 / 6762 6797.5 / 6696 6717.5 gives 0.33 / 10.1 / 9.71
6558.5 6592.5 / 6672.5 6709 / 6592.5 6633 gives -0.19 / 10.1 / 9.75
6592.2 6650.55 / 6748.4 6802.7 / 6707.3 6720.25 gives 0.23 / 9.99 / 9.65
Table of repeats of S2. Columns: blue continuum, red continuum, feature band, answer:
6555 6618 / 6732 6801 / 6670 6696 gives 0.2 angstrom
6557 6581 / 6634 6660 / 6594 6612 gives -0.1 angstrom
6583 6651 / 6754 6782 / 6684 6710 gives 0.3 angstrom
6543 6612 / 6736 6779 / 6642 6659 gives 0.1 angstrom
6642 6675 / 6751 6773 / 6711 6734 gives -0.1 angstrom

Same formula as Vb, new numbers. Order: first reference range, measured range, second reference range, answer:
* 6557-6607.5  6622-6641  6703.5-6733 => -0.2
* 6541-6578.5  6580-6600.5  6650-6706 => -0.4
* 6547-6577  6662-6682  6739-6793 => 0.2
